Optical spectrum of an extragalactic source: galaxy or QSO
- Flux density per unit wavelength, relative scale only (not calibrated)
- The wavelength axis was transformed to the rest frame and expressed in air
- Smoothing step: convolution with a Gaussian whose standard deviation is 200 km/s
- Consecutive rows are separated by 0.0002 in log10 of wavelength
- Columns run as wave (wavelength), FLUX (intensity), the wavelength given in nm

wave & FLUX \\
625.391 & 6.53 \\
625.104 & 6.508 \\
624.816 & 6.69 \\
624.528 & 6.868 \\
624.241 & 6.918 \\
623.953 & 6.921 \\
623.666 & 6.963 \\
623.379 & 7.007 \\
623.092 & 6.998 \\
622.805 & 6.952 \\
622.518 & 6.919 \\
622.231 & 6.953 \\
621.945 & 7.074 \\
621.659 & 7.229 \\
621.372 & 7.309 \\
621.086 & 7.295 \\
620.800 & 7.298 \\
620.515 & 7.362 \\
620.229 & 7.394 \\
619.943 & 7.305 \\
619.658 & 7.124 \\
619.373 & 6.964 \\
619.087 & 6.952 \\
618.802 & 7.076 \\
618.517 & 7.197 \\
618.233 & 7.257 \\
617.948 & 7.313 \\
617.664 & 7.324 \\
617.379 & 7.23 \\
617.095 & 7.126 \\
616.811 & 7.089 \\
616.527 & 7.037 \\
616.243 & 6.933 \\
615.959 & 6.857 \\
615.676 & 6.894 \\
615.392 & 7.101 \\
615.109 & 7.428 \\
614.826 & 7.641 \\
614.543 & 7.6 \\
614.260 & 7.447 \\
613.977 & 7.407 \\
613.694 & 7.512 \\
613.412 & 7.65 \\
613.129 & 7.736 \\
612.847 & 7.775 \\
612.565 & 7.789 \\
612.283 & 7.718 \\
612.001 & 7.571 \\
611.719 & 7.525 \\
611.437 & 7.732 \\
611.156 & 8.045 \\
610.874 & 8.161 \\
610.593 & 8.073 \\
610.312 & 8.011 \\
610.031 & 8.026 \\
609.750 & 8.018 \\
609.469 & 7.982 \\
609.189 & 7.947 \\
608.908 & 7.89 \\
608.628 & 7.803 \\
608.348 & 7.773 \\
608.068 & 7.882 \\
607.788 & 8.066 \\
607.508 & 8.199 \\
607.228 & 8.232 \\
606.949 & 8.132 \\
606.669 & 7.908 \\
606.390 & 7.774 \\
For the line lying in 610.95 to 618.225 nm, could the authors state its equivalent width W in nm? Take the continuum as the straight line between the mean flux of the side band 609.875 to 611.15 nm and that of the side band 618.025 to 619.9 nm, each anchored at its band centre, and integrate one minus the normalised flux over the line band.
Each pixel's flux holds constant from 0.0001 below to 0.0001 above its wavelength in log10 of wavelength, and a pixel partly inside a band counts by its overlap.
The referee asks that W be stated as 0.18 nm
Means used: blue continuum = 8.06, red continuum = 7.11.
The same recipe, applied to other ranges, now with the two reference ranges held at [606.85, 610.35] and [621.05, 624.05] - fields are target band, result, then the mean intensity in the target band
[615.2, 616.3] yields 0.08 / 6.97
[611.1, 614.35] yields 0.03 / 7.65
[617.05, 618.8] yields 0.03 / 7.24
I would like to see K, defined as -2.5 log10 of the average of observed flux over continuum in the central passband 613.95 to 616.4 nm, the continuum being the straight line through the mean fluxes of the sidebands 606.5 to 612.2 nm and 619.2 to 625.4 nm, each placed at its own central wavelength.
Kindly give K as 0.04 mag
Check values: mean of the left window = 7.94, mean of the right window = 7.04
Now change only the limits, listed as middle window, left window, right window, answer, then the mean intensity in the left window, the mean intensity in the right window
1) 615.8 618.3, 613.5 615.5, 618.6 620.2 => 0.023 mag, 7.46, 7.11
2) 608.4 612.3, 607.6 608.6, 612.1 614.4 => -0.015 mag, 7.91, 7.63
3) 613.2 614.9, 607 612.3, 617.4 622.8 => 0.011 mag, 7.94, 7.18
